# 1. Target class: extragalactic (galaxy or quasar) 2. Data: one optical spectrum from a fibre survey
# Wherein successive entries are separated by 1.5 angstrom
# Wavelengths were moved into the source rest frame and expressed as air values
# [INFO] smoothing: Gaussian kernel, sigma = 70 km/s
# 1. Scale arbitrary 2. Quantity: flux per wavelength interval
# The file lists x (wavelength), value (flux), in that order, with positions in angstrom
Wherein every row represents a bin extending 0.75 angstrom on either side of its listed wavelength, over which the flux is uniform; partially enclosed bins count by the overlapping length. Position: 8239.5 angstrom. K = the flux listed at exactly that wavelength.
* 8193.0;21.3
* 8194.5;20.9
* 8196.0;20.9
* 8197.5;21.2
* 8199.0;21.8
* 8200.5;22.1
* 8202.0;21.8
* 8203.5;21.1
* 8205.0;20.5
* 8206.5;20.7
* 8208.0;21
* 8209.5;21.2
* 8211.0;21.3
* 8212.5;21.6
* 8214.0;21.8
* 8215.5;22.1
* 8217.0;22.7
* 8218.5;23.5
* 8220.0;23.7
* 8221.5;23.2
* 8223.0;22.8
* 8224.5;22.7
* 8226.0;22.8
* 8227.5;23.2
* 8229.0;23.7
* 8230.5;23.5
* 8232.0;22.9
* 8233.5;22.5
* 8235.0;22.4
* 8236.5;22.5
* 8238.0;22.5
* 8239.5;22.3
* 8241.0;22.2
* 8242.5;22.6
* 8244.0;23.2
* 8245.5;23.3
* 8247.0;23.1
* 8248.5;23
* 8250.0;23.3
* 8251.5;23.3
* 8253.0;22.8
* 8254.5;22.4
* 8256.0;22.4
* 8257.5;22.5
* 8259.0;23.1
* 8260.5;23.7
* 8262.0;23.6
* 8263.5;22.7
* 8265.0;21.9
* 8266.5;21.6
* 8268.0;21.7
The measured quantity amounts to 22.3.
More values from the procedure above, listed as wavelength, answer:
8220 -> 23.7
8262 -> 23.6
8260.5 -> 23.7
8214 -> 21.8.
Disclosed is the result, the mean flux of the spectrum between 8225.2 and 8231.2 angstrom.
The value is 23.3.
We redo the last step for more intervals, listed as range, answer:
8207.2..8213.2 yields 21.3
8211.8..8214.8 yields 21.7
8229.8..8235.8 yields 22.8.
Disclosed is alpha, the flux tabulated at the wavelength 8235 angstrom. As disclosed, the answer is 22.4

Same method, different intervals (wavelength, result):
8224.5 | 22.7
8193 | 21.3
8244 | 23.2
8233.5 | 22.5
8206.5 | 20.7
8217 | 22.7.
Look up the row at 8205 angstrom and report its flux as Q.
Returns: 20.5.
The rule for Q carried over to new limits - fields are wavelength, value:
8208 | 21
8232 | 22.9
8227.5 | 23.2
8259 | 23.1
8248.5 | 23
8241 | 22.2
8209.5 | 21.2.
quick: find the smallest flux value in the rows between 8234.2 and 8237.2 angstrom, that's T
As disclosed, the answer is 22.4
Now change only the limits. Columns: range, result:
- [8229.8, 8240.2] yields 22.3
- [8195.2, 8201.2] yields 20.9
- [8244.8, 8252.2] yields 23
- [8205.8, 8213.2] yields 20.7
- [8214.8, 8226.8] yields 22.1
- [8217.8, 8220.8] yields 23.5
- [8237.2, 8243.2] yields 22.2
